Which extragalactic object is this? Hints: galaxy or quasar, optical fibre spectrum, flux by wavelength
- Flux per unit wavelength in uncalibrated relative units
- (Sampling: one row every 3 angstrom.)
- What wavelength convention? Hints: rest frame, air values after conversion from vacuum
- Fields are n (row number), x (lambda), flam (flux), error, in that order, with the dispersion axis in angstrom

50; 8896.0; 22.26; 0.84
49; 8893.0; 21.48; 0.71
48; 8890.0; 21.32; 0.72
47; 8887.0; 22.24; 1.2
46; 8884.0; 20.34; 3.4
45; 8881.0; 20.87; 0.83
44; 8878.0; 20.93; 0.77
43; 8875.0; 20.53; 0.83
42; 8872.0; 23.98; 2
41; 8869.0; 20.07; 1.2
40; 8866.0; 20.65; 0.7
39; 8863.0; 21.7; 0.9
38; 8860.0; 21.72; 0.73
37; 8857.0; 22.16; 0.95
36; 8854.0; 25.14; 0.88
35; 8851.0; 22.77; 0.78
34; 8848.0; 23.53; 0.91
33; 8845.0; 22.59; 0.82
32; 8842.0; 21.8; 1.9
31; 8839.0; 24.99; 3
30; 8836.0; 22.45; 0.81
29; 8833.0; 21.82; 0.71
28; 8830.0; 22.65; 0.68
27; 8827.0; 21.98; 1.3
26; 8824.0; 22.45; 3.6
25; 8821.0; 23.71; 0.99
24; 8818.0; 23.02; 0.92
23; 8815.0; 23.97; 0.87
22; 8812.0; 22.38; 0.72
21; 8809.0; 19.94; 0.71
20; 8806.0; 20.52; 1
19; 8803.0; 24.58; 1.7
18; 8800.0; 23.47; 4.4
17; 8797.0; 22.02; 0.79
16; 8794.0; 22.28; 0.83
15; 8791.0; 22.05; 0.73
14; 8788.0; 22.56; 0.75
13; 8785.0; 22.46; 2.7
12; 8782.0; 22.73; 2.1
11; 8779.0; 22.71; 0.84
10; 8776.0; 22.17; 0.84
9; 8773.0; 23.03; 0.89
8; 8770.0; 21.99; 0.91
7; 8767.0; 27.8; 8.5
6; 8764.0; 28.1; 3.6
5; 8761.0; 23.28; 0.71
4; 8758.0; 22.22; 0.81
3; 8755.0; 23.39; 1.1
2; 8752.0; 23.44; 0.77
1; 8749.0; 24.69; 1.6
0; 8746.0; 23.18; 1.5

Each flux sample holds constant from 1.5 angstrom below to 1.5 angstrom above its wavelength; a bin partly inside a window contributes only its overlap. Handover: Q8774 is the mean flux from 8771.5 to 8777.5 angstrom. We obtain 22.6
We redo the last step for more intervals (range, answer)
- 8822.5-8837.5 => 22.3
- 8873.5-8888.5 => 21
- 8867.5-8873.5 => 22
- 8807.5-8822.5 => 22.6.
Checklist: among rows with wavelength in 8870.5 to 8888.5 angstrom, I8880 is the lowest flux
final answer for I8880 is 20.34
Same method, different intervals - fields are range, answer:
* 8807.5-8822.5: 19.94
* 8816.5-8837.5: 21.82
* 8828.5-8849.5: 21.8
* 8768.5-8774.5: 21.99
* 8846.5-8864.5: 21.7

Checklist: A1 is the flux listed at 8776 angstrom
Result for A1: 22.17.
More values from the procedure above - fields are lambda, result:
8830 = 22.65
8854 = 25.14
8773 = 23.03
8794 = 22.28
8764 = 28.1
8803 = 24.58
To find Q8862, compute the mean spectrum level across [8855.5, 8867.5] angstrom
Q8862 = 21.6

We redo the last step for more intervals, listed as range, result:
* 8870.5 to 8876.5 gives 22.3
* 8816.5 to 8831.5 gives 22.8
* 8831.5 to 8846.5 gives 22.7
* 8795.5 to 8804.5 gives 23.4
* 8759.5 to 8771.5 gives 25.3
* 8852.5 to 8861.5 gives 23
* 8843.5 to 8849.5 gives 23.1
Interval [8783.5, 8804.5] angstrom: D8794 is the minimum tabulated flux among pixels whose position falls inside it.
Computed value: 22.02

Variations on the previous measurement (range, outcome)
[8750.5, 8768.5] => 22.22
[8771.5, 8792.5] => 22.05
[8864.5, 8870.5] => 20.07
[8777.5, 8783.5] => 22.71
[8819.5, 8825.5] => 22.45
